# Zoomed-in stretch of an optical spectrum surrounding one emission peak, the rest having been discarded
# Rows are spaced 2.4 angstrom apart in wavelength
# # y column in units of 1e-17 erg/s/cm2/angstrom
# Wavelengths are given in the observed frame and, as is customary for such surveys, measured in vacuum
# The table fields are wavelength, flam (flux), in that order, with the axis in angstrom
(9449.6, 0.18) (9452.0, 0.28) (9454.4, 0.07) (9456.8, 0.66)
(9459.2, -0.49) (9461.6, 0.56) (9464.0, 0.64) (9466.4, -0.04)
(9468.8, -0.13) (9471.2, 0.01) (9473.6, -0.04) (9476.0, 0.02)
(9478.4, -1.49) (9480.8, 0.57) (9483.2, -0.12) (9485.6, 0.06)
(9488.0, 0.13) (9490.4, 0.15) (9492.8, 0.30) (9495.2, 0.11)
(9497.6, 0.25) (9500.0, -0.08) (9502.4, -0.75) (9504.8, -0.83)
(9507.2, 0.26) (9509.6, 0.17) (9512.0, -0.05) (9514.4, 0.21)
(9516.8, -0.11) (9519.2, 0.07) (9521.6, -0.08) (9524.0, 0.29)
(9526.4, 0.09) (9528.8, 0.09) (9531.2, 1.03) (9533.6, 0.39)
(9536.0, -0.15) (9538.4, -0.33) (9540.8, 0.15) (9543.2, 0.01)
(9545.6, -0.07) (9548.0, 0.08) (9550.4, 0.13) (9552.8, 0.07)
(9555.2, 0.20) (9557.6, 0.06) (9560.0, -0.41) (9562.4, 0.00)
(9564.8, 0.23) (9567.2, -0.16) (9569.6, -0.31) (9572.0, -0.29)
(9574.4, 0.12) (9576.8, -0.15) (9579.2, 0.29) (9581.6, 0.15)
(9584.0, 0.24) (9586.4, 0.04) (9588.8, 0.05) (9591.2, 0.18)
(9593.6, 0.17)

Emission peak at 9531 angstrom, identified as H-gamma 4340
